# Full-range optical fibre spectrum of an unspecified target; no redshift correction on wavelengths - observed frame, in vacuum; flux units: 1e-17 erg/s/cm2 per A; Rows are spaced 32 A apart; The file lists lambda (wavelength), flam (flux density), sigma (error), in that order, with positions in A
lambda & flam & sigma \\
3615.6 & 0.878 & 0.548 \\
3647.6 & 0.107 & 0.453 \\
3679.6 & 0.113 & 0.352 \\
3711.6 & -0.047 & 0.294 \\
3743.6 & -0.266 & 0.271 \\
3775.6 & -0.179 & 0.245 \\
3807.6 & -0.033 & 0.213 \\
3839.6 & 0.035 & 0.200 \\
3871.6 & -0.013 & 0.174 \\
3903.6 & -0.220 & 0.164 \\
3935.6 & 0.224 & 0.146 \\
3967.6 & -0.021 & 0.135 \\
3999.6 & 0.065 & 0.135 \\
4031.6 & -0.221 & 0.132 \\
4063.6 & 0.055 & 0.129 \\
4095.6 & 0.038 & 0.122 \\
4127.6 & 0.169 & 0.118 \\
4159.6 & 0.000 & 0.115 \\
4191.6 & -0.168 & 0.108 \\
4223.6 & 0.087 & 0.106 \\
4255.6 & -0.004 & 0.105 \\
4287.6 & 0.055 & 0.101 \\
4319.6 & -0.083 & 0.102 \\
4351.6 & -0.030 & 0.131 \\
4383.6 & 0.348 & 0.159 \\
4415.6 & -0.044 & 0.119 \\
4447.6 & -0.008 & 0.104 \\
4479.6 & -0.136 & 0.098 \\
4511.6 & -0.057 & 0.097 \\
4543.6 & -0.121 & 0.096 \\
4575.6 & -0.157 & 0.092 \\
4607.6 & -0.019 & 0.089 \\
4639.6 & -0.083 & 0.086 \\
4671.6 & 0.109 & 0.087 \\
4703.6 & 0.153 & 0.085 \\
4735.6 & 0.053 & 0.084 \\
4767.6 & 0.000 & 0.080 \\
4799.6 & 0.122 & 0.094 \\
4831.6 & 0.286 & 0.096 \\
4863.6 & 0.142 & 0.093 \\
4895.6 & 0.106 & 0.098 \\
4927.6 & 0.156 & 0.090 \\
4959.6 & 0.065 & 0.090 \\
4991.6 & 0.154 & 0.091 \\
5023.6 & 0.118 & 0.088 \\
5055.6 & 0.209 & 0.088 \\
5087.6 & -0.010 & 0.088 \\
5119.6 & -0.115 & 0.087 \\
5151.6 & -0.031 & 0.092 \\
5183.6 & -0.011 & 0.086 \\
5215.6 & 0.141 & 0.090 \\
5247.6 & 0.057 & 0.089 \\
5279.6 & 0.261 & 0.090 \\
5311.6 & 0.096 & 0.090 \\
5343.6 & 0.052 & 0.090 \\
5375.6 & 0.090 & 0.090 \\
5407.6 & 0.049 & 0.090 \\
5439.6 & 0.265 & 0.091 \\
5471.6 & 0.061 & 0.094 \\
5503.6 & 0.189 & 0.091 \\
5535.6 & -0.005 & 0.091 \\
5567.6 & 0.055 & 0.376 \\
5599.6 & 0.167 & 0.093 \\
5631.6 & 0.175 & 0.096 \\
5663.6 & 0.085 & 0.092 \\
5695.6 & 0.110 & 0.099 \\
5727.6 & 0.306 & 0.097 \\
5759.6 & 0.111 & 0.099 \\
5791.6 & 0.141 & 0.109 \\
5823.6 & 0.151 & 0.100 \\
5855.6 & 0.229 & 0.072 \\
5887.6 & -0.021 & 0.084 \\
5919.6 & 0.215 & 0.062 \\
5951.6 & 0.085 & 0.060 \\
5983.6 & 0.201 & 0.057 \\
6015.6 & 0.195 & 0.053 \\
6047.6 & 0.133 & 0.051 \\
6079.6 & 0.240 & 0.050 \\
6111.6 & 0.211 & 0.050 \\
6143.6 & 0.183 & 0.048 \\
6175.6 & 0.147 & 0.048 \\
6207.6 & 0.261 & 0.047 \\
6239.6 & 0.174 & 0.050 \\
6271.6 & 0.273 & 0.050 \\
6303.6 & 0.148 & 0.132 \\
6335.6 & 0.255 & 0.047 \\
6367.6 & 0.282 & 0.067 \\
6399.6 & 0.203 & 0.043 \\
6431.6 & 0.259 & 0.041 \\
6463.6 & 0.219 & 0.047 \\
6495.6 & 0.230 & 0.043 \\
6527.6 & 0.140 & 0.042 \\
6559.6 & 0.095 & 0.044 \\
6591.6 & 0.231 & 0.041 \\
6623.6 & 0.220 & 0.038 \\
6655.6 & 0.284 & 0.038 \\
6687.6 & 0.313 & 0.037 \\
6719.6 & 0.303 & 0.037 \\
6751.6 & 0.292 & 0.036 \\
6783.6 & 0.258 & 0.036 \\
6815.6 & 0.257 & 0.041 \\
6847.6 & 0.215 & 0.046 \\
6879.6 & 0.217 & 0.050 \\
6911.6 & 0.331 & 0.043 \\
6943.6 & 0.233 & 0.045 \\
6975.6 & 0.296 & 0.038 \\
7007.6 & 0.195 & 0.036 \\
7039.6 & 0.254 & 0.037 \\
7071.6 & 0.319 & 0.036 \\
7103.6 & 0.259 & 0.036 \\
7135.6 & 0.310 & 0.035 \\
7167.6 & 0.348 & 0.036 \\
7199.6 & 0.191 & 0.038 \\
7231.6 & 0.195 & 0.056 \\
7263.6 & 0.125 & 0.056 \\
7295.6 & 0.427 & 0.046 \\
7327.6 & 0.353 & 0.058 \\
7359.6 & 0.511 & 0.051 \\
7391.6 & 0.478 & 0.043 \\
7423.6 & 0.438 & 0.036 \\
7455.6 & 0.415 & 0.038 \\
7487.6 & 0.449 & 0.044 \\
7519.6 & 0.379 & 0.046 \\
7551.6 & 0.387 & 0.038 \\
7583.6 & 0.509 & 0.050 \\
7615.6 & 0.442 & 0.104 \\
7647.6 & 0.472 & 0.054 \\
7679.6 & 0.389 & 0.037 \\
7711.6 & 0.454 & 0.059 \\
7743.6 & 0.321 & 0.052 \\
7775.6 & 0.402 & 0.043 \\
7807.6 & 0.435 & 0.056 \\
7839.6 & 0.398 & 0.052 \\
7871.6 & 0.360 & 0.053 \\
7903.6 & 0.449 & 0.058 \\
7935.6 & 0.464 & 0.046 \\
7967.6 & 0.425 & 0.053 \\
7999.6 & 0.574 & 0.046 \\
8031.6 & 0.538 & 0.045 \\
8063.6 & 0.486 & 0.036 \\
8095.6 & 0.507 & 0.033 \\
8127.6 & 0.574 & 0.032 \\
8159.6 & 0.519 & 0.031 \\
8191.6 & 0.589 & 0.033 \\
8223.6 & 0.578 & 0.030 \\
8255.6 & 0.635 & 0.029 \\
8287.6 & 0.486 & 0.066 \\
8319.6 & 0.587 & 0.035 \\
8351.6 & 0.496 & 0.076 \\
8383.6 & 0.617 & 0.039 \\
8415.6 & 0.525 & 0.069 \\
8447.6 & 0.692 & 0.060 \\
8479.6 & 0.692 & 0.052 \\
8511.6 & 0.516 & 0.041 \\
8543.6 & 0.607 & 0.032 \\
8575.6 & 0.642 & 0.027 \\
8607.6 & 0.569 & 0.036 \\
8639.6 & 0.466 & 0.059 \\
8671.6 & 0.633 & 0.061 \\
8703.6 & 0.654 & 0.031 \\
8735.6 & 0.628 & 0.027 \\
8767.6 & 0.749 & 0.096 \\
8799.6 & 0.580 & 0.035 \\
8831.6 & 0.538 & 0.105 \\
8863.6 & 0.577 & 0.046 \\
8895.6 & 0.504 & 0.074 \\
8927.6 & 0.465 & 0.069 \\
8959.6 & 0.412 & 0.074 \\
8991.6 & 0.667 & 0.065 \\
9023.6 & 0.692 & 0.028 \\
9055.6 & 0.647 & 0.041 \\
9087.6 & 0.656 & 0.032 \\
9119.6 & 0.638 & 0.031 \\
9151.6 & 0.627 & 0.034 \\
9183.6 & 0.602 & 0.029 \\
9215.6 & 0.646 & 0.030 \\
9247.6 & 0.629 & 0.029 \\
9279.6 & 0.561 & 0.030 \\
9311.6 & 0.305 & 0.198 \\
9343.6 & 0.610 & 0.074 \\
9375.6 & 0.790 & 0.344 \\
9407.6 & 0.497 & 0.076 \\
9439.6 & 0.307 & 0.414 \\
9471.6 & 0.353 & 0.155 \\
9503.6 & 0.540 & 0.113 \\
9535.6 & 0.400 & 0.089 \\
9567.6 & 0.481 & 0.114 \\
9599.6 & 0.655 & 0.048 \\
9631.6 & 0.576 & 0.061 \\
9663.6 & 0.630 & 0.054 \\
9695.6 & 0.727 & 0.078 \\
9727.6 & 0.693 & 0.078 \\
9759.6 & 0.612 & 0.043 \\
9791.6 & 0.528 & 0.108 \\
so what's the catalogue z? 0.830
